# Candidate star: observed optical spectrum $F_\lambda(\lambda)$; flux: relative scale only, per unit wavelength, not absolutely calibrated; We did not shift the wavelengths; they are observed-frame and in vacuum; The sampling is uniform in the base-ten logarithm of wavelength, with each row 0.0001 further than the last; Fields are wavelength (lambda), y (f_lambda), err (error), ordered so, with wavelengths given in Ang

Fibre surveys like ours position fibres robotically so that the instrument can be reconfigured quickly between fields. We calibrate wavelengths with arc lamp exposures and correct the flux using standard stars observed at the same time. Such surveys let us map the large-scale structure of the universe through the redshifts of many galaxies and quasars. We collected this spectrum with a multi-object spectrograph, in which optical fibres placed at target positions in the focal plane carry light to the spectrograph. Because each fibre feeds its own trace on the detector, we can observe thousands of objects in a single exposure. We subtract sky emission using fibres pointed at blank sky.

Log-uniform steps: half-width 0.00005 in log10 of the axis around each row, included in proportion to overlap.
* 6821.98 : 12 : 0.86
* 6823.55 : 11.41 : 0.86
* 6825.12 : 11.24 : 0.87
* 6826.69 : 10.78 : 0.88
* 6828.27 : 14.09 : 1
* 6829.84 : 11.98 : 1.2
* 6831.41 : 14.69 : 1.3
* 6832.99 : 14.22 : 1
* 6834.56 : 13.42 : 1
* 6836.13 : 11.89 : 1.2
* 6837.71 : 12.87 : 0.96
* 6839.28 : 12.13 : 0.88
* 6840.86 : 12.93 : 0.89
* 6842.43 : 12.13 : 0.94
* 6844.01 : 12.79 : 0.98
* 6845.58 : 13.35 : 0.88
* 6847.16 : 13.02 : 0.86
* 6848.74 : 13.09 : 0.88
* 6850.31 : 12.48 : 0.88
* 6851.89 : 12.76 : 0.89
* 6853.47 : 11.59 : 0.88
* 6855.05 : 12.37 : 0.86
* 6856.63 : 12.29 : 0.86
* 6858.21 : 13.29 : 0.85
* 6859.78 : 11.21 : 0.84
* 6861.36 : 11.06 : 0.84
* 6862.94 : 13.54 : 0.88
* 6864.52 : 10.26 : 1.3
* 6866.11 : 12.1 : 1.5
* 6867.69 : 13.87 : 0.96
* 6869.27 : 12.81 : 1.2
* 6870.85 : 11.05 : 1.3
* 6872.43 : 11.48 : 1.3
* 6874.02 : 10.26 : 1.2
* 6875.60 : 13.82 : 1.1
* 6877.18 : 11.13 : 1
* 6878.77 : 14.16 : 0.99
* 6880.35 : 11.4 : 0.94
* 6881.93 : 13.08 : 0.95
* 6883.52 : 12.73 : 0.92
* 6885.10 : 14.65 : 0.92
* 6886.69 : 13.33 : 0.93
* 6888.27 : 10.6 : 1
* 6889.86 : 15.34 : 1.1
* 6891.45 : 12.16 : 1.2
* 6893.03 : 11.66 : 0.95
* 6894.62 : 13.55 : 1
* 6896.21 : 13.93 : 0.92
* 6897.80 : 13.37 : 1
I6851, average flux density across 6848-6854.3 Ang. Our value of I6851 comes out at 12.5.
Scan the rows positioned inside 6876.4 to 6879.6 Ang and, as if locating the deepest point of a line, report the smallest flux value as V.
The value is 11.13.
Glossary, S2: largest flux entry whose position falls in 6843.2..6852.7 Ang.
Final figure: 13.35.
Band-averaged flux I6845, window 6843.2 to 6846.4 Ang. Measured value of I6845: 13.1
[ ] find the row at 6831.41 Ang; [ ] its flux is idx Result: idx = 14.69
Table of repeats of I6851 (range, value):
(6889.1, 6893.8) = 13.1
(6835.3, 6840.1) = 12.3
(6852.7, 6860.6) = 12.2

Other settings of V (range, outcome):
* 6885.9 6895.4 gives 10.6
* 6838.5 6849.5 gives 12.13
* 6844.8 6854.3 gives 11.59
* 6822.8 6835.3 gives 10.78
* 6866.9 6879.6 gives 10.26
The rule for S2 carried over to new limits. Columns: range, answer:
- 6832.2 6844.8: 14.22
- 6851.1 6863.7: 13.54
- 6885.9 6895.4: 15.34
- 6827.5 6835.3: 14.69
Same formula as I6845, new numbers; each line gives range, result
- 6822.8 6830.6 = 11.9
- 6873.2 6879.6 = 12.3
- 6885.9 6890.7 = 13.1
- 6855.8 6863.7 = 12.3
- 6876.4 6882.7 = 12.4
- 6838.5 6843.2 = 12.4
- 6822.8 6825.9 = 11.3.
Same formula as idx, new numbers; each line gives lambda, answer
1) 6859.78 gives 11.21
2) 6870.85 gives 11.05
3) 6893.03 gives 11.66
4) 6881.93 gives 13.08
